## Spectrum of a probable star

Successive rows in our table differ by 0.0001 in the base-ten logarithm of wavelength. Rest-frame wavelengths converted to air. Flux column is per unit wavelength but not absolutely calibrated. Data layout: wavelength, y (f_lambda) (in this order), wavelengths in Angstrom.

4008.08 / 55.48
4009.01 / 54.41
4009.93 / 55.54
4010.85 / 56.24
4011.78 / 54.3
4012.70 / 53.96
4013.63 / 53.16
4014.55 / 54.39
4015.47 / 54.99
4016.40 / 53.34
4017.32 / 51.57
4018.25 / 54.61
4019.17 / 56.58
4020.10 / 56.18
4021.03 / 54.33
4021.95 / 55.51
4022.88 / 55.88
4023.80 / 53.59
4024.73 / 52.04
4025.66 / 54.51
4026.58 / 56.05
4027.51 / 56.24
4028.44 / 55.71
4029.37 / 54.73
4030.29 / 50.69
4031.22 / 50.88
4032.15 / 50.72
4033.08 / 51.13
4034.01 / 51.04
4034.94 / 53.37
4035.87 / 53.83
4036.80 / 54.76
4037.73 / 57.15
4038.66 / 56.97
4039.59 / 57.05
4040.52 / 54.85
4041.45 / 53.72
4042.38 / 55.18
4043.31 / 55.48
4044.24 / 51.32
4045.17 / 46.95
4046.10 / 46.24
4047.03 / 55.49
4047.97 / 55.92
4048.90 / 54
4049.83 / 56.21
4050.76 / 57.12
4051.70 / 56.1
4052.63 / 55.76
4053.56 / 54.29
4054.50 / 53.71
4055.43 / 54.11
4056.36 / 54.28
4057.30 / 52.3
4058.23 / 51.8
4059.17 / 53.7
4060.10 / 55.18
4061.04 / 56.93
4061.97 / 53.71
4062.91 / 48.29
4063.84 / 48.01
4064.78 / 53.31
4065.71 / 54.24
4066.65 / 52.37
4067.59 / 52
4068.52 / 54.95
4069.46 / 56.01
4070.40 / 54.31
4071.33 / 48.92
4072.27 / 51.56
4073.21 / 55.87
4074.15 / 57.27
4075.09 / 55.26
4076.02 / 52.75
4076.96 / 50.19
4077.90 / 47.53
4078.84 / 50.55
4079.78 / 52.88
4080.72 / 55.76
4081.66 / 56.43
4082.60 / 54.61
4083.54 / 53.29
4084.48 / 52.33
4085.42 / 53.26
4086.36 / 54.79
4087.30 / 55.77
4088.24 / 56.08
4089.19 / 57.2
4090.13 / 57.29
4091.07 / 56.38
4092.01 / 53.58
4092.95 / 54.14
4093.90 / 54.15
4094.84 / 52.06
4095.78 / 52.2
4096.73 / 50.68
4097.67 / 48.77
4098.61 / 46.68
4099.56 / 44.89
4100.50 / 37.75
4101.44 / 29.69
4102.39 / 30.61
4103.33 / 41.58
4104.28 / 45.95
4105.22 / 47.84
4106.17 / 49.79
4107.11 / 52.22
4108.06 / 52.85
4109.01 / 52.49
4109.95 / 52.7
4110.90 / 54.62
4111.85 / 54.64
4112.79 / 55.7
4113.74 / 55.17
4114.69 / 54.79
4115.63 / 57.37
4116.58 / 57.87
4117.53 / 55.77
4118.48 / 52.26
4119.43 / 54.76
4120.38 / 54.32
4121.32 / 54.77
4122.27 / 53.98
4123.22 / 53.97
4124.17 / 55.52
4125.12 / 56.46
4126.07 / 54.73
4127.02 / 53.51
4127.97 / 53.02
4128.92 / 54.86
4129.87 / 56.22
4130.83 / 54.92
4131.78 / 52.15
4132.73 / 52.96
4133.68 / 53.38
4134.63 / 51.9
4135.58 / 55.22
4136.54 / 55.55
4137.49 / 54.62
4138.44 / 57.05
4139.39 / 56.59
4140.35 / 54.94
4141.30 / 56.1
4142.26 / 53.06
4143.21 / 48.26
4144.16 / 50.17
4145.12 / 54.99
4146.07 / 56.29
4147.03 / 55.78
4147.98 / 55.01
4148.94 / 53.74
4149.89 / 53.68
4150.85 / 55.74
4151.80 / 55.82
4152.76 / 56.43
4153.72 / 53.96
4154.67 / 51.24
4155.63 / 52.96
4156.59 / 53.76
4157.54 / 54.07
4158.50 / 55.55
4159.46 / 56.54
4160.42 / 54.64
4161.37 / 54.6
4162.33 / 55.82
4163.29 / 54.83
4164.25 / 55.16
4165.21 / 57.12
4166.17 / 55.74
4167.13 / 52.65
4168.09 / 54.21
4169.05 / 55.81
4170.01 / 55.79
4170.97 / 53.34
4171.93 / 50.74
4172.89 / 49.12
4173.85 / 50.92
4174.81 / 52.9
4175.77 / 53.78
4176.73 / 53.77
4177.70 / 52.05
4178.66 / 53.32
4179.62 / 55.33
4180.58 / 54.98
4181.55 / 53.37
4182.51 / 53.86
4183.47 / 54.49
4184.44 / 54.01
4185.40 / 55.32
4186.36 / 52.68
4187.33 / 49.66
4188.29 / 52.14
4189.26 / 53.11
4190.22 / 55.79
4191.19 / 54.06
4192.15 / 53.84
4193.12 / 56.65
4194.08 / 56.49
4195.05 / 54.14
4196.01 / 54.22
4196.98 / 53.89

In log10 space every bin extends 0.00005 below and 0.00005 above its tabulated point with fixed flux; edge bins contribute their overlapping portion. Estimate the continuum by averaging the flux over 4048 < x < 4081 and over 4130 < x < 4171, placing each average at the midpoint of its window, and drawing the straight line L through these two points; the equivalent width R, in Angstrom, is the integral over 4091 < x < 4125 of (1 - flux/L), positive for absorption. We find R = 2.0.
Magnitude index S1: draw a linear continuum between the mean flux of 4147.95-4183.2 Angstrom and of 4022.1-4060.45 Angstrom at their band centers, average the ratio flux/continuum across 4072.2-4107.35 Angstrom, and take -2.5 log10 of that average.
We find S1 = 0.067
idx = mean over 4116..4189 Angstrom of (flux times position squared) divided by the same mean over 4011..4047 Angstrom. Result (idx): 1.1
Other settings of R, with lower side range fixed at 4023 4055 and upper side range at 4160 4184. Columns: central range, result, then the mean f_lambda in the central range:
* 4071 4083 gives 0.19 Angstrom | 53.1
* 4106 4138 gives -0.23 Angstrom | 54.3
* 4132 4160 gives -0.20 Angstrom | 54.3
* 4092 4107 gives 2.15 Angstrom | 46.2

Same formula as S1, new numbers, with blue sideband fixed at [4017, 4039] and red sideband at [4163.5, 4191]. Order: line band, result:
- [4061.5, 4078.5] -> 0.03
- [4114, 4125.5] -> -0.03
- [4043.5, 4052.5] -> 0.01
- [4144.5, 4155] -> -0.02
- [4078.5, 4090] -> -0.01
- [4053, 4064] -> 0.02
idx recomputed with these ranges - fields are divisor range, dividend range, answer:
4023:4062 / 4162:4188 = 1.06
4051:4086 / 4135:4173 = 1.06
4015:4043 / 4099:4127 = 0.98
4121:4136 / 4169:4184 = 1.01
